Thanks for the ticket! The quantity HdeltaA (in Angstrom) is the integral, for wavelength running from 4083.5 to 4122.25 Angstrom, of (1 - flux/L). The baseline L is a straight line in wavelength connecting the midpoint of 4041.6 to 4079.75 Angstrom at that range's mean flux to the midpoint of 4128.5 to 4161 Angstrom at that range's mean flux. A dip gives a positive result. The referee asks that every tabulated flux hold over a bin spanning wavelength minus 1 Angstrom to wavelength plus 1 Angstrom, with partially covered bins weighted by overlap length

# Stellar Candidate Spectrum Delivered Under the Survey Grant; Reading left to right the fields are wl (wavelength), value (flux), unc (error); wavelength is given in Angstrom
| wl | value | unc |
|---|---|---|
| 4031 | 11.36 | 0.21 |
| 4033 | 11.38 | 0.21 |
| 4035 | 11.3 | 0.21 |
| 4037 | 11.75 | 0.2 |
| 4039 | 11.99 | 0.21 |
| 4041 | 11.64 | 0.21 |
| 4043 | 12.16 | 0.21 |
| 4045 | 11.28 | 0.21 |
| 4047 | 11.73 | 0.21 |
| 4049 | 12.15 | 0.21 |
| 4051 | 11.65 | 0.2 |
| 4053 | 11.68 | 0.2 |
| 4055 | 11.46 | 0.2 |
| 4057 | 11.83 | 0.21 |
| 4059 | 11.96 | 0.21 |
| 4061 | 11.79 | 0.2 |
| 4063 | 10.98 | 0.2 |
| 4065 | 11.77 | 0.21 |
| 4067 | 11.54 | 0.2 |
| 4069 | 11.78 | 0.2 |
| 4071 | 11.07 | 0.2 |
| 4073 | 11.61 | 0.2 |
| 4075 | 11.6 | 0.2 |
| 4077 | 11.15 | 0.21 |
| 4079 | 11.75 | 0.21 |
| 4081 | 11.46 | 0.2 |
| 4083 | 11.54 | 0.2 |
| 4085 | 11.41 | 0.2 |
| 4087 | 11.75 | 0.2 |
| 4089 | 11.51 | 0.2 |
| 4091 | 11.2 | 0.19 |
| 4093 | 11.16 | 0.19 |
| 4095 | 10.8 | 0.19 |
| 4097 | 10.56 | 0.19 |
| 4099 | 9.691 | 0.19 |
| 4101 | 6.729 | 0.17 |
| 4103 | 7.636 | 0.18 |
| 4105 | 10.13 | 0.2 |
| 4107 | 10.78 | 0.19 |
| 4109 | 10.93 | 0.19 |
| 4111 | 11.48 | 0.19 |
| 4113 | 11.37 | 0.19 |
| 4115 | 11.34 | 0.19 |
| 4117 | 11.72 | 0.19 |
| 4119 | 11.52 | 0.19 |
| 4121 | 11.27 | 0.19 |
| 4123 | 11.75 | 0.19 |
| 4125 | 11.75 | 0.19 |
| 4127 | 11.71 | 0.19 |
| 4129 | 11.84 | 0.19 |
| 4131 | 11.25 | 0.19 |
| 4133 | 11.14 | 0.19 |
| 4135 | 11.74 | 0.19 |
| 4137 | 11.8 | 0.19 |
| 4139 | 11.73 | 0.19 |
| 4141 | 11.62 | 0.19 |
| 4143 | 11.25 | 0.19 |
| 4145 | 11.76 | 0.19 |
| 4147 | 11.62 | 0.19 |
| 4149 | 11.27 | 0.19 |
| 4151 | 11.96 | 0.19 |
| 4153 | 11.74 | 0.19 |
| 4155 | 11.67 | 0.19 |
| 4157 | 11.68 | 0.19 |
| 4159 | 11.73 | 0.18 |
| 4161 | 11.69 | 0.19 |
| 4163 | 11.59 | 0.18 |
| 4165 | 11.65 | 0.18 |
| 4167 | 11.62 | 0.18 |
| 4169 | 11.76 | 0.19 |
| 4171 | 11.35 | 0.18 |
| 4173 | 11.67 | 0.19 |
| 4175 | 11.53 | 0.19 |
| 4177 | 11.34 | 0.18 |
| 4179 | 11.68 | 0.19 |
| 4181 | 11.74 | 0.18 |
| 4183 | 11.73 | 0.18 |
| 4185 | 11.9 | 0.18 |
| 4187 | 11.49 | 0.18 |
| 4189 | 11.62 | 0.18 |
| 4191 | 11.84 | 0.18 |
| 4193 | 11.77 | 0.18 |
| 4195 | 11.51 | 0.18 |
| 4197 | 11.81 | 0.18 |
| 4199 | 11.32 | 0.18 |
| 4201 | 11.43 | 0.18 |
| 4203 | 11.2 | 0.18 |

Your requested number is 3.1 Angstrom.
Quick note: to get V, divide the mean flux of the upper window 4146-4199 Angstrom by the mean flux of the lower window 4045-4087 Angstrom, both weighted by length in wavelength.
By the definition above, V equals 1.0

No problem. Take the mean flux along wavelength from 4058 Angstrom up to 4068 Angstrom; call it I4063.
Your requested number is 11.6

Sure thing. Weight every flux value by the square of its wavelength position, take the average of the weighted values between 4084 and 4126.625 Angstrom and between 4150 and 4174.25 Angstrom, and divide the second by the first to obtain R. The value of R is 1.11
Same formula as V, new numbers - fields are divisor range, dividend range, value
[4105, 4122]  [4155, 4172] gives 1.04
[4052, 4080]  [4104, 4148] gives 0.99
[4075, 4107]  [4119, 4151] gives 1.09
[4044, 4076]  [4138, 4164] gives 1.00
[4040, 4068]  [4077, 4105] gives 0.90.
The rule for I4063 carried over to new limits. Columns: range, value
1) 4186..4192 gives 11.7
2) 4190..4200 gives 11.7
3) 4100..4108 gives 8.82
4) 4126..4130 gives 11.8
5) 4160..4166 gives 11.6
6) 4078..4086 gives 11.5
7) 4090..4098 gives 10.9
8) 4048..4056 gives 11.7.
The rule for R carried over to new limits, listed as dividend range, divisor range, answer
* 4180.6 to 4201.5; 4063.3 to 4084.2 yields 1.07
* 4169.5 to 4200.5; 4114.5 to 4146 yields 1.03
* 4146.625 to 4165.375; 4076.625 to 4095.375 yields 1.06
